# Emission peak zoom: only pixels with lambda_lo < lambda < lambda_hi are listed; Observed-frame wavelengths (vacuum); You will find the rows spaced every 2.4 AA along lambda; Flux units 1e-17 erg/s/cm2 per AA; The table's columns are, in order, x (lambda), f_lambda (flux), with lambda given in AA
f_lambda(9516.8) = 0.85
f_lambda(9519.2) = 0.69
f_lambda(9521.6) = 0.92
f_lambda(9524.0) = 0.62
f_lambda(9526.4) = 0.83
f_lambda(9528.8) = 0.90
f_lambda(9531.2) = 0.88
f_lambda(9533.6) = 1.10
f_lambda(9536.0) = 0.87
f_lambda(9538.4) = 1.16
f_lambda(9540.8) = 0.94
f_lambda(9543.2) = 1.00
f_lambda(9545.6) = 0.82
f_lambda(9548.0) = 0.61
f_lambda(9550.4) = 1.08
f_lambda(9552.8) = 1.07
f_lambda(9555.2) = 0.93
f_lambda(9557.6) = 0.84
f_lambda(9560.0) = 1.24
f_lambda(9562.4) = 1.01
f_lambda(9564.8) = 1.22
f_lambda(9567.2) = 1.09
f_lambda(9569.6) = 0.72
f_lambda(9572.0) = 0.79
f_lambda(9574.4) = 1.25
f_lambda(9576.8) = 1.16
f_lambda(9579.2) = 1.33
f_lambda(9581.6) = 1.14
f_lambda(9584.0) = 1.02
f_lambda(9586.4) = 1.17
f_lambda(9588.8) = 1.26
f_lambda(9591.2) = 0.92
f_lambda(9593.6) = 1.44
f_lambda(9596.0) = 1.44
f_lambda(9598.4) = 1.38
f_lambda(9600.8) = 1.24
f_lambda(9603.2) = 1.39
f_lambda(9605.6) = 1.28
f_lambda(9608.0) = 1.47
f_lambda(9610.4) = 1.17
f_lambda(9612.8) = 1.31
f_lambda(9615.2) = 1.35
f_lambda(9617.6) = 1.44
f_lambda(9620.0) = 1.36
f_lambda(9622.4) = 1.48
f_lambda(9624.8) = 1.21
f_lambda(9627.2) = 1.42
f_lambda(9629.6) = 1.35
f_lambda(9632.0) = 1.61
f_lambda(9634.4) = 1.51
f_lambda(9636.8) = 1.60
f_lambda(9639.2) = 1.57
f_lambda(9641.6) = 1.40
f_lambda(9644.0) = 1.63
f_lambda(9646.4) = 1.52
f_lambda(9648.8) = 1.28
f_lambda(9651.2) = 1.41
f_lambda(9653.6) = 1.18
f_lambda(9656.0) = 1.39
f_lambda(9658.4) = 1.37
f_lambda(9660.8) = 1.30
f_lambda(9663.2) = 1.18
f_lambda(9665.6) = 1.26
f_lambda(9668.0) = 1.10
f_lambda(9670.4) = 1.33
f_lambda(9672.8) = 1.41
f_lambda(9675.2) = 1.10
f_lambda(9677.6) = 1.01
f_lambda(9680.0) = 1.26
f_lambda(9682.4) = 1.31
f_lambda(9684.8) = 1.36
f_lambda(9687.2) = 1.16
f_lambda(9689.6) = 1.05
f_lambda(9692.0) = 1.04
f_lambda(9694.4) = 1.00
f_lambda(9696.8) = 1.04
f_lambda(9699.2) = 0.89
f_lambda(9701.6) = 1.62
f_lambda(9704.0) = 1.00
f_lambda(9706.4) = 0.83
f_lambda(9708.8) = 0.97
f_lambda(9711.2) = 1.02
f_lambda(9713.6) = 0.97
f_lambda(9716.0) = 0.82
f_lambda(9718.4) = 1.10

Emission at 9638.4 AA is Mg II 2798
